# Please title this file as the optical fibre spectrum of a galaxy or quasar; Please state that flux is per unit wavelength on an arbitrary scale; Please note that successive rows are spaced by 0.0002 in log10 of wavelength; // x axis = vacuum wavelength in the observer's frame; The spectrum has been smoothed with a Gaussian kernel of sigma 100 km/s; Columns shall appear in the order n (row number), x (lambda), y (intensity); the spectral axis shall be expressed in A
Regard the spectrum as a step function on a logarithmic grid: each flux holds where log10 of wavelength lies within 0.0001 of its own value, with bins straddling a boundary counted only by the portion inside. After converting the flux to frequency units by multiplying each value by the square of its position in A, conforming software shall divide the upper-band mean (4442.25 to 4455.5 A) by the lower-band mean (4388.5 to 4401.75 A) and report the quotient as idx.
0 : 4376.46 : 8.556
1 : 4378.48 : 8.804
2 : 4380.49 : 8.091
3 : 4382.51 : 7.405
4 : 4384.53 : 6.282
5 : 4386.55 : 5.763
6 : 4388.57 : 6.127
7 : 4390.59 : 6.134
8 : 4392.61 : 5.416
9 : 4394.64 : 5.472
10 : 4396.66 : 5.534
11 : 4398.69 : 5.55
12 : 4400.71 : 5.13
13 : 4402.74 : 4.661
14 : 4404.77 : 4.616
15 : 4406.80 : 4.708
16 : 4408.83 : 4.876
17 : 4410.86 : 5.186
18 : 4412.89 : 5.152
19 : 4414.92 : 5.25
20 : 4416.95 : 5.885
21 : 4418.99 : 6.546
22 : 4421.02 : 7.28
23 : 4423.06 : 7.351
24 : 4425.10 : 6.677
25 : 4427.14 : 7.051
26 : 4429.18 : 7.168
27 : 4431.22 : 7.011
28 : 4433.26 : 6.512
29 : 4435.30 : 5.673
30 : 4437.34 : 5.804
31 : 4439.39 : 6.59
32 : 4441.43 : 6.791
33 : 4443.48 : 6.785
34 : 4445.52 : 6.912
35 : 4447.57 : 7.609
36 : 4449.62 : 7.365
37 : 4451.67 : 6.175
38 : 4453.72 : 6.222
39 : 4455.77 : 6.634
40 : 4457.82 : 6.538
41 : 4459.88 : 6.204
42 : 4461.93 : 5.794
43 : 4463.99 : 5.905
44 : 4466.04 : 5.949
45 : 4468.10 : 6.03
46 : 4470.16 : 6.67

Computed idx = 1.25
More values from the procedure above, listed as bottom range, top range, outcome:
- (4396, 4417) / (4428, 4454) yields 1.33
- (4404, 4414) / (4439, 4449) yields 1.44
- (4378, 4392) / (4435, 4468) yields 0.97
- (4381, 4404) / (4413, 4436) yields 1.14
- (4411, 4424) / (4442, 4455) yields 1.12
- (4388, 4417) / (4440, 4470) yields 1.26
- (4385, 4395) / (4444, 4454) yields 1.22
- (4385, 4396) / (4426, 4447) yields 1.17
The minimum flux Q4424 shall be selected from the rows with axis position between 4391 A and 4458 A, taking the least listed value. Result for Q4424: 4.616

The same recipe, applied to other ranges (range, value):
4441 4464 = 5.794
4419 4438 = 5.673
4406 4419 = 4.708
